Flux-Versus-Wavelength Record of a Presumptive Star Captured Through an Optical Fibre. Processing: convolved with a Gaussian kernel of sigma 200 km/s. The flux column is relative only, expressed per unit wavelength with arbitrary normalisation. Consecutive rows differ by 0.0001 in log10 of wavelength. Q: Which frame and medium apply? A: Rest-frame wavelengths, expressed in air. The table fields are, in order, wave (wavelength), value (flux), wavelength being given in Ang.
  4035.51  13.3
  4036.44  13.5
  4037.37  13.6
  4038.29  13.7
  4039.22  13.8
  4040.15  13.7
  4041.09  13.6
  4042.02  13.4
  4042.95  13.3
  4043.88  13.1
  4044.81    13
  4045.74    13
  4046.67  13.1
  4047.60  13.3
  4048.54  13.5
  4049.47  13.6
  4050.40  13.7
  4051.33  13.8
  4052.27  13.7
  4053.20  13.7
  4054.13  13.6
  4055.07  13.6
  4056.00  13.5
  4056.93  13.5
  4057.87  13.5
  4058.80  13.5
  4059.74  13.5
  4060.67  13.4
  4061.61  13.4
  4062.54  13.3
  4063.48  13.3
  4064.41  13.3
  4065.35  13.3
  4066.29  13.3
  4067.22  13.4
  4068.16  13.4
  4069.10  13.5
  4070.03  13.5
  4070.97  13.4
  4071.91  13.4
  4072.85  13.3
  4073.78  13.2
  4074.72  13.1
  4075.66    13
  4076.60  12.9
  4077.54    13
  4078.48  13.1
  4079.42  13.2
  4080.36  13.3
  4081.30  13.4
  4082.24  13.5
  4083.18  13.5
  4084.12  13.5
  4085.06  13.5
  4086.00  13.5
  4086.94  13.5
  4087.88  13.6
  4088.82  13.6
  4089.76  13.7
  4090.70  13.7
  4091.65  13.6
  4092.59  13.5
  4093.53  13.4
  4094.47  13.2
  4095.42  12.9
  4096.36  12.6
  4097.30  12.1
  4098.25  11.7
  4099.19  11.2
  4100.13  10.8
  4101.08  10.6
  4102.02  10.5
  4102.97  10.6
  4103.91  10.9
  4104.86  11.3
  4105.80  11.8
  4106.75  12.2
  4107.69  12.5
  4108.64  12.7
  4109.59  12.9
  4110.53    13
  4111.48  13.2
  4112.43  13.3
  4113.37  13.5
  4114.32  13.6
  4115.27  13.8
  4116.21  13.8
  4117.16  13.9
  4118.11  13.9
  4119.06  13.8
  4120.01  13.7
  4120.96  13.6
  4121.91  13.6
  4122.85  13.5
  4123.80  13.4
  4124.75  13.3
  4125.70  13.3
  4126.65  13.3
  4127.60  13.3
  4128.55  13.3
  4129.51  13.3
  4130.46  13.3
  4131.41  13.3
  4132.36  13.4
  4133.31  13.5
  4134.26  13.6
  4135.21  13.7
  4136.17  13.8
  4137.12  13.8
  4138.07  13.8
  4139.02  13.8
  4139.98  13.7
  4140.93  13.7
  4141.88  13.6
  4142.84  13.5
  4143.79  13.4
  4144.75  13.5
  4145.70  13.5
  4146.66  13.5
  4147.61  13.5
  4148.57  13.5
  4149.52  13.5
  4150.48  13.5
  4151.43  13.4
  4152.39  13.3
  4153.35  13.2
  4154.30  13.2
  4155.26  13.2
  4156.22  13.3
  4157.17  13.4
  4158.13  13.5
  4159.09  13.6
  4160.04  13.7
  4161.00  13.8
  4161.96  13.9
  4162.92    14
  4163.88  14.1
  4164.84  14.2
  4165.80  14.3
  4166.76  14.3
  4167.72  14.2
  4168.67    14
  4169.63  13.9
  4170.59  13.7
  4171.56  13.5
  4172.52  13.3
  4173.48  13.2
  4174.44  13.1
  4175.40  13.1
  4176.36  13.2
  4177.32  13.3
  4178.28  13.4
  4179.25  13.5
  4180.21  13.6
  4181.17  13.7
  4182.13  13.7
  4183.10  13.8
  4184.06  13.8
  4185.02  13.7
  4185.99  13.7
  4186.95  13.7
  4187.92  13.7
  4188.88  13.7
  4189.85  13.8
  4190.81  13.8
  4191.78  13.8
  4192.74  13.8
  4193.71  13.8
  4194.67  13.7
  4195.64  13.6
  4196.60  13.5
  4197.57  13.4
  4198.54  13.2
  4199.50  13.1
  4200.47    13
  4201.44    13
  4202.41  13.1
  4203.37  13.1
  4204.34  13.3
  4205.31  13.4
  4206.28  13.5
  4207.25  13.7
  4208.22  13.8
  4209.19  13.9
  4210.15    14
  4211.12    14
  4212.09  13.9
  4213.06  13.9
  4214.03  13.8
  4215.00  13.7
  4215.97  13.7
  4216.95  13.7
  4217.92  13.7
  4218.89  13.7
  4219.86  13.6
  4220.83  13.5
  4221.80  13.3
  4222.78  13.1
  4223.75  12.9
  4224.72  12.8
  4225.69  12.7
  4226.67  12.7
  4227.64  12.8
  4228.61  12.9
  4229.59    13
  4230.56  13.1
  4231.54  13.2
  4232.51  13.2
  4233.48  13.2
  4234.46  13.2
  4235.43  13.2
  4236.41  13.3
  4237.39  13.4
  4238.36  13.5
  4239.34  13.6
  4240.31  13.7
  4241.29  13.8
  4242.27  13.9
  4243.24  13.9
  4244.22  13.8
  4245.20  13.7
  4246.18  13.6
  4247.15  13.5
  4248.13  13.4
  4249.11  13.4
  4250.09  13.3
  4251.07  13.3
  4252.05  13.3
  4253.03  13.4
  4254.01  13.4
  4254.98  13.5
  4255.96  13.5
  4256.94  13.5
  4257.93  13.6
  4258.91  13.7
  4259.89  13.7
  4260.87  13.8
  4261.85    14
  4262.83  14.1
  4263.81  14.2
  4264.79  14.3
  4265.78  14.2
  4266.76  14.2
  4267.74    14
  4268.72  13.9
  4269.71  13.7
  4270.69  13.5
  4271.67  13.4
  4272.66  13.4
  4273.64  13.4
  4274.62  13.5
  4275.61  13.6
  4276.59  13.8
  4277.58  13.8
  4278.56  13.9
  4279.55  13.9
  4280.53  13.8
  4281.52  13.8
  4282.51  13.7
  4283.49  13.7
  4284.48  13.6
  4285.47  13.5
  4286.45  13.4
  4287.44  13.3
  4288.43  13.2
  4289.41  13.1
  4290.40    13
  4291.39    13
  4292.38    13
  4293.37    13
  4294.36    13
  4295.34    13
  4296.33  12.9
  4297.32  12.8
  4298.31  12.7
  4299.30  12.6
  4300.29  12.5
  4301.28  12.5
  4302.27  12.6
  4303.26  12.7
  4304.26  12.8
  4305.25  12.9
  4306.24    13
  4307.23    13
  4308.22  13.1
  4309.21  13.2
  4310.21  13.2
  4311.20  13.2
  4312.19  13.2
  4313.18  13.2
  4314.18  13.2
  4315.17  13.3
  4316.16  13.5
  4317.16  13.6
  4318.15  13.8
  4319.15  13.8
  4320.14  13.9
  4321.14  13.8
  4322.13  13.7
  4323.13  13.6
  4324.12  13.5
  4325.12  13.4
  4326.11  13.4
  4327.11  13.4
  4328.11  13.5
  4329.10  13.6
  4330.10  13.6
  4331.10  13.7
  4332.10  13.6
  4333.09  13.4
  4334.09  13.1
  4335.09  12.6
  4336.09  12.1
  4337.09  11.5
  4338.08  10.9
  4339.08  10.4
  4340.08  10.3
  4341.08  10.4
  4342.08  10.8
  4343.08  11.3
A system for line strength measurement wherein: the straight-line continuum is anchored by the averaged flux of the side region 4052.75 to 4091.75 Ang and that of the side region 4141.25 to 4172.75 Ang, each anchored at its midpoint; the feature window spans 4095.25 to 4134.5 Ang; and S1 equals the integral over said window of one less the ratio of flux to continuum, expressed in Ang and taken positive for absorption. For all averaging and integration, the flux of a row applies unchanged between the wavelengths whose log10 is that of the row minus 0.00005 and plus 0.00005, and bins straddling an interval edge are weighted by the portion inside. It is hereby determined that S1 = 2.1 Ang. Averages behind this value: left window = 13.4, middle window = 12.8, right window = 13.6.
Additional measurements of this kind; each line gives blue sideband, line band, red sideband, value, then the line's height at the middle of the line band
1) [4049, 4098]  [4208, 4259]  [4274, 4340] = -0.9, 13.2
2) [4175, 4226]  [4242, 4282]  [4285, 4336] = -1.1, 13.3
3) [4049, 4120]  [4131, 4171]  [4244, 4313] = -1.4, 13.2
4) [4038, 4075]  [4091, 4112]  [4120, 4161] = 2.0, 13.5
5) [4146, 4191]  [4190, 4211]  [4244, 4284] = 0.2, 13.6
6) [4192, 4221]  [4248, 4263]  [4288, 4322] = -0.2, 13.3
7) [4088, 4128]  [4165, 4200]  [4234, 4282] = -1.0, 13.2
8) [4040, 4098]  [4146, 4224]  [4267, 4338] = -1.6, 13.3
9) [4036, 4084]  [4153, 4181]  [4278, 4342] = -0.8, 13.2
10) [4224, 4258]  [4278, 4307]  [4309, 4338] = 0.4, 13.3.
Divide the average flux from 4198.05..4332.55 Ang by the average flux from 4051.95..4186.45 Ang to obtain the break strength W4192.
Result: 1.01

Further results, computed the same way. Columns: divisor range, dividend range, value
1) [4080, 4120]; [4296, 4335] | 1.03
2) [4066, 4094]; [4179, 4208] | 1.01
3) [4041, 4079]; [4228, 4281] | 1.02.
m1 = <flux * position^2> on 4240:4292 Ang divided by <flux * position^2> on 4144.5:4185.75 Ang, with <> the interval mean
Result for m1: 1.1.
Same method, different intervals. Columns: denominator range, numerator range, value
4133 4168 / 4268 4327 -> 1.05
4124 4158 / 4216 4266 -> 1.05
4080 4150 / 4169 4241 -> 1.07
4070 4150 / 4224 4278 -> 1.10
